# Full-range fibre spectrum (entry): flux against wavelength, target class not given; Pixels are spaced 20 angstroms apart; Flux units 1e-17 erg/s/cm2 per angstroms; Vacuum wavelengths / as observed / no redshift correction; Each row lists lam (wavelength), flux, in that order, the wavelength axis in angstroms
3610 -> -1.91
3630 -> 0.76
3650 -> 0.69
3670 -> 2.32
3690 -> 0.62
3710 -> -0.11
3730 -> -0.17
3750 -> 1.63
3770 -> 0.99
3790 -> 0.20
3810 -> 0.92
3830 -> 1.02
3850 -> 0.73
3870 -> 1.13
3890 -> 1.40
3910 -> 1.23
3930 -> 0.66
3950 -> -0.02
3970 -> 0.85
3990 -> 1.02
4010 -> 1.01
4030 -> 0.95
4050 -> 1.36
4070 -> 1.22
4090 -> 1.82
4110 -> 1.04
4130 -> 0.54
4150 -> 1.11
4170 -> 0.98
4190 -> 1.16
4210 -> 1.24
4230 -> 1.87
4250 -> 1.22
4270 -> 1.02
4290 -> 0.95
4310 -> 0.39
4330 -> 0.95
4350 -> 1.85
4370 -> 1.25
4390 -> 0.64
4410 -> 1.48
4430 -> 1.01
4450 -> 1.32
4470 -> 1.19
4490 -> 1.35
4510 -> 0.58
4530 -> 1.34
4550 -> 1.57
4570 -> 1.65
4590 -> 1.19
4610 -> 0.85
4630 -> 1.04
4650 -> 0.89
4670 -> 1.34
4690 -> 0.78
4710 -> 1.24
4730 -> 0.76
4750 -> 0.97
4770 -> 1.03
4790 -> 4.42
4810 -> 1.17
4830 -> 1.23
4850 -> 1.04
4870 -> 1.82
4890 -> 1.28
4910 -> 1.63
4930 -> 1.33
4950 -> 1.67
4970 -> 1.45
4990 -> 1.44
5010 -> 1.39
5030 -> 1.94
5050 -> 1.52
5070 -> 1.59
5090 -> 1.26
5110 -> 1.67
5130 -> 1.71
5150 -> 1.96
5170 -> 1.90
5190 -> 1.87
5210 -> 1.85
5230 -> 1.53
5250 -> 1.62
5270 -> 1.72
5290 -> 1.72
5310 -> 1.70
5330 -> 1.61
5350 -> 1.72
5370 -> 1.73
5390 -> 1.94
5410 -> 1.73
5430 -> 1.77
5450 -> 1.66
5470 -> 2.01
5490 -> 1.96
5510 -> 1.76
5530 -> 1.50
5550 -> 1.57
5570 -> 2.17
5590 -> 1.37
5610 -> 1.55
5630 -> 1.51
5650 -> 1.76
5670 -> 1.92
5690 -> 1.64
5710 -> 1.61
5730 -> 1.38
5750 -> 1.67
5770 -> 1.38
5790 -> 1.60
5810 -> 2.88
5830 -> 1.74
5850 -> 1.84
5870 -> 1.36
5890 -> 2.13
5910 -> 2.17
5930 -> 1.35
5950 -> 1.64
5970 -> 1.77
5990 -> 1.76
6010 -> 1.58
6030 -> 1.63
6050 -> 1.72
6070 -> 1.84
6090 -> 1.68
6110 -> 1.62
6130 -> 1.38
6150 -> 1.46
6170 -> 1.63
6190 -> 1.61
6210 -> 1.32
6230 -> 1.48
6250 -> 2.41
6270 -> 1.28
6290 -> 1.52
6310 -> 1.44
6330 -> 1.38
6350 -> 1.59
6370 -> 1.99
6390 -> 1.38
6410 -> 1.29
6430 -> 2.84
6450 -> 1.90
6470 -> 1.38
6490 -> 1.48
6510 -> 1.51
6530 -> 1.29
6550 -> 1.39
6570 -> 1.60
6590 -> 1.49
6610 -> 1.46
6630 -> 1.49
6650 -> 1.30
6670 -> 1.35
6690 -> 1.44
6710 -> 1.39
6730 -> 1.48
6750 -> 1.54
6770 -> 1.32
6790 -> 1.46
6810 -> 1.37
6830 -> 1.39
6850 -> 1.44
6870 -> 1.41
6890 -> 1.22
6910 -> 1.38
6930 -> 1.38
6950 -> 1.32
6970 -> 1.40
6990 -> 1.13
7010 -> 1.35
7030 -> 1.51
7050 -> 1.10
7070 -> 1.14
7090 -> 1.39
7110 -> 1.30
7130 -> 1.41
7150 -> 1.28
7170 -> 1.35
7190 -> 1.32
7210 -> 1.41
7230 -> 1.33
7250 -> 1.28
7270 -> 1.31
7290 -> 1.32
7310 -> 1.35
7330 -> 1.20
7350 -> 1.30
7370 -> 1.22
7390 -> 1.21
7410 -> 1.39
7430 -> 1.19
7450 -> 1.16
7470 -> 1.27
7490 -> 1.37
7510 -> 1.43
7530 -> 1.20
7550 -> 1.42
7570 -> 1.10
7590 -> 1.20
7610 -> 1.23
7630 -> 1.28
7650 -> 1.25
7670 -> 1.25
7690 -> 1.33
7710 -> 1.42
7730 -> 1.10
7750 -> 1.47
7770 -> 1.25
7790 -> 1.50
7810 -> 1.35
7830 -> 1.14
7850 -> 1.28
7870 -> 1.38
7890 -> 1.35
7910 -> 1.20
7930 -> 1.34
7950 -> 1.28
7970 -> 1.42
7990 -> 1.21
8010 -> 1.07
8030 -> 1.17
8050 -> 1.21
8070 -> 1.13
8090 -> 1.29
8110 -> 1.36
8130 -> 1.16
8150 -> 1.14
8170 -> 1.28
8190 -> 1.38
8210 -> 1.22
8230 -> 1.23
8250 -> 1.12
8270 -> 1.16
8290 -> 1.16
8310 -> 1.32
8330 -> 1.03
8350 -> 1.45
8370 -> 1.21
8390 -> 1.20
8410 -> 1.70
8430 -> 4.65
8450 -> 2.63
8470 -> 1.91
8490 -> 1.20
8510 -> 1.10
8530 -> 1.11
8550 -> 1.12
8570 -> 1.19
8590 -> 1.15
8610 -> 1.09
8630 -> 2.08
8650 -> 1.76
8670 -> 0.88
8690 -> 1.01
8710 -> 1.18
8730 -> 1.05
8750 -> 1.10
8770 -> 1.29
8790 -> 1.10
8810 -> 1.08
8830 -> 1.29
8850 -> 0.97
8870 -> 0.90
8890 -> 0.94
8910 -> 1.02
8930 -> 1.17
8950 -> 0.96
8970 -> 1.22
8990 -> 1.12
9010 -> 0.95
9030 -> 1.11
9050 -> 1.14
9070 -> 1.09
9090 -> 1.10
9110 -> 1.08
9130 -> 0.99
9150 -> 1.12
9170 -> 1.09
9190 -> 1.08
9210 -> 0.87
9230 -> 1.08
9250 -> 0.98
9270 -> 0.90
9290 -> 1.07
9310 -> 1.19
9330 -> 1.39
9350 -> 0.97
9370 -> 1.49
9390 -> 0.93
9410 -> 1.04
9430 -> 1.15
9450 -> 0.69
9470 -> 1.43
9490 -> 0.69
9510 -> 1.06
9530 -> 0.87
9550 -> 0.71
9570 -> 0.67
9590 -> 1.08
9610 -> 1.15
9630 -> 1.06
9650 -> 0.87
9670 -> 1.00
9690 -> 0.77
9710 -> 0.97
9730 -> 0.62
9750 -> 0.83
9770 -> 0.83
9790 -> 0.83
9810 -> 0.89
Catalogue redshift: 0.285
